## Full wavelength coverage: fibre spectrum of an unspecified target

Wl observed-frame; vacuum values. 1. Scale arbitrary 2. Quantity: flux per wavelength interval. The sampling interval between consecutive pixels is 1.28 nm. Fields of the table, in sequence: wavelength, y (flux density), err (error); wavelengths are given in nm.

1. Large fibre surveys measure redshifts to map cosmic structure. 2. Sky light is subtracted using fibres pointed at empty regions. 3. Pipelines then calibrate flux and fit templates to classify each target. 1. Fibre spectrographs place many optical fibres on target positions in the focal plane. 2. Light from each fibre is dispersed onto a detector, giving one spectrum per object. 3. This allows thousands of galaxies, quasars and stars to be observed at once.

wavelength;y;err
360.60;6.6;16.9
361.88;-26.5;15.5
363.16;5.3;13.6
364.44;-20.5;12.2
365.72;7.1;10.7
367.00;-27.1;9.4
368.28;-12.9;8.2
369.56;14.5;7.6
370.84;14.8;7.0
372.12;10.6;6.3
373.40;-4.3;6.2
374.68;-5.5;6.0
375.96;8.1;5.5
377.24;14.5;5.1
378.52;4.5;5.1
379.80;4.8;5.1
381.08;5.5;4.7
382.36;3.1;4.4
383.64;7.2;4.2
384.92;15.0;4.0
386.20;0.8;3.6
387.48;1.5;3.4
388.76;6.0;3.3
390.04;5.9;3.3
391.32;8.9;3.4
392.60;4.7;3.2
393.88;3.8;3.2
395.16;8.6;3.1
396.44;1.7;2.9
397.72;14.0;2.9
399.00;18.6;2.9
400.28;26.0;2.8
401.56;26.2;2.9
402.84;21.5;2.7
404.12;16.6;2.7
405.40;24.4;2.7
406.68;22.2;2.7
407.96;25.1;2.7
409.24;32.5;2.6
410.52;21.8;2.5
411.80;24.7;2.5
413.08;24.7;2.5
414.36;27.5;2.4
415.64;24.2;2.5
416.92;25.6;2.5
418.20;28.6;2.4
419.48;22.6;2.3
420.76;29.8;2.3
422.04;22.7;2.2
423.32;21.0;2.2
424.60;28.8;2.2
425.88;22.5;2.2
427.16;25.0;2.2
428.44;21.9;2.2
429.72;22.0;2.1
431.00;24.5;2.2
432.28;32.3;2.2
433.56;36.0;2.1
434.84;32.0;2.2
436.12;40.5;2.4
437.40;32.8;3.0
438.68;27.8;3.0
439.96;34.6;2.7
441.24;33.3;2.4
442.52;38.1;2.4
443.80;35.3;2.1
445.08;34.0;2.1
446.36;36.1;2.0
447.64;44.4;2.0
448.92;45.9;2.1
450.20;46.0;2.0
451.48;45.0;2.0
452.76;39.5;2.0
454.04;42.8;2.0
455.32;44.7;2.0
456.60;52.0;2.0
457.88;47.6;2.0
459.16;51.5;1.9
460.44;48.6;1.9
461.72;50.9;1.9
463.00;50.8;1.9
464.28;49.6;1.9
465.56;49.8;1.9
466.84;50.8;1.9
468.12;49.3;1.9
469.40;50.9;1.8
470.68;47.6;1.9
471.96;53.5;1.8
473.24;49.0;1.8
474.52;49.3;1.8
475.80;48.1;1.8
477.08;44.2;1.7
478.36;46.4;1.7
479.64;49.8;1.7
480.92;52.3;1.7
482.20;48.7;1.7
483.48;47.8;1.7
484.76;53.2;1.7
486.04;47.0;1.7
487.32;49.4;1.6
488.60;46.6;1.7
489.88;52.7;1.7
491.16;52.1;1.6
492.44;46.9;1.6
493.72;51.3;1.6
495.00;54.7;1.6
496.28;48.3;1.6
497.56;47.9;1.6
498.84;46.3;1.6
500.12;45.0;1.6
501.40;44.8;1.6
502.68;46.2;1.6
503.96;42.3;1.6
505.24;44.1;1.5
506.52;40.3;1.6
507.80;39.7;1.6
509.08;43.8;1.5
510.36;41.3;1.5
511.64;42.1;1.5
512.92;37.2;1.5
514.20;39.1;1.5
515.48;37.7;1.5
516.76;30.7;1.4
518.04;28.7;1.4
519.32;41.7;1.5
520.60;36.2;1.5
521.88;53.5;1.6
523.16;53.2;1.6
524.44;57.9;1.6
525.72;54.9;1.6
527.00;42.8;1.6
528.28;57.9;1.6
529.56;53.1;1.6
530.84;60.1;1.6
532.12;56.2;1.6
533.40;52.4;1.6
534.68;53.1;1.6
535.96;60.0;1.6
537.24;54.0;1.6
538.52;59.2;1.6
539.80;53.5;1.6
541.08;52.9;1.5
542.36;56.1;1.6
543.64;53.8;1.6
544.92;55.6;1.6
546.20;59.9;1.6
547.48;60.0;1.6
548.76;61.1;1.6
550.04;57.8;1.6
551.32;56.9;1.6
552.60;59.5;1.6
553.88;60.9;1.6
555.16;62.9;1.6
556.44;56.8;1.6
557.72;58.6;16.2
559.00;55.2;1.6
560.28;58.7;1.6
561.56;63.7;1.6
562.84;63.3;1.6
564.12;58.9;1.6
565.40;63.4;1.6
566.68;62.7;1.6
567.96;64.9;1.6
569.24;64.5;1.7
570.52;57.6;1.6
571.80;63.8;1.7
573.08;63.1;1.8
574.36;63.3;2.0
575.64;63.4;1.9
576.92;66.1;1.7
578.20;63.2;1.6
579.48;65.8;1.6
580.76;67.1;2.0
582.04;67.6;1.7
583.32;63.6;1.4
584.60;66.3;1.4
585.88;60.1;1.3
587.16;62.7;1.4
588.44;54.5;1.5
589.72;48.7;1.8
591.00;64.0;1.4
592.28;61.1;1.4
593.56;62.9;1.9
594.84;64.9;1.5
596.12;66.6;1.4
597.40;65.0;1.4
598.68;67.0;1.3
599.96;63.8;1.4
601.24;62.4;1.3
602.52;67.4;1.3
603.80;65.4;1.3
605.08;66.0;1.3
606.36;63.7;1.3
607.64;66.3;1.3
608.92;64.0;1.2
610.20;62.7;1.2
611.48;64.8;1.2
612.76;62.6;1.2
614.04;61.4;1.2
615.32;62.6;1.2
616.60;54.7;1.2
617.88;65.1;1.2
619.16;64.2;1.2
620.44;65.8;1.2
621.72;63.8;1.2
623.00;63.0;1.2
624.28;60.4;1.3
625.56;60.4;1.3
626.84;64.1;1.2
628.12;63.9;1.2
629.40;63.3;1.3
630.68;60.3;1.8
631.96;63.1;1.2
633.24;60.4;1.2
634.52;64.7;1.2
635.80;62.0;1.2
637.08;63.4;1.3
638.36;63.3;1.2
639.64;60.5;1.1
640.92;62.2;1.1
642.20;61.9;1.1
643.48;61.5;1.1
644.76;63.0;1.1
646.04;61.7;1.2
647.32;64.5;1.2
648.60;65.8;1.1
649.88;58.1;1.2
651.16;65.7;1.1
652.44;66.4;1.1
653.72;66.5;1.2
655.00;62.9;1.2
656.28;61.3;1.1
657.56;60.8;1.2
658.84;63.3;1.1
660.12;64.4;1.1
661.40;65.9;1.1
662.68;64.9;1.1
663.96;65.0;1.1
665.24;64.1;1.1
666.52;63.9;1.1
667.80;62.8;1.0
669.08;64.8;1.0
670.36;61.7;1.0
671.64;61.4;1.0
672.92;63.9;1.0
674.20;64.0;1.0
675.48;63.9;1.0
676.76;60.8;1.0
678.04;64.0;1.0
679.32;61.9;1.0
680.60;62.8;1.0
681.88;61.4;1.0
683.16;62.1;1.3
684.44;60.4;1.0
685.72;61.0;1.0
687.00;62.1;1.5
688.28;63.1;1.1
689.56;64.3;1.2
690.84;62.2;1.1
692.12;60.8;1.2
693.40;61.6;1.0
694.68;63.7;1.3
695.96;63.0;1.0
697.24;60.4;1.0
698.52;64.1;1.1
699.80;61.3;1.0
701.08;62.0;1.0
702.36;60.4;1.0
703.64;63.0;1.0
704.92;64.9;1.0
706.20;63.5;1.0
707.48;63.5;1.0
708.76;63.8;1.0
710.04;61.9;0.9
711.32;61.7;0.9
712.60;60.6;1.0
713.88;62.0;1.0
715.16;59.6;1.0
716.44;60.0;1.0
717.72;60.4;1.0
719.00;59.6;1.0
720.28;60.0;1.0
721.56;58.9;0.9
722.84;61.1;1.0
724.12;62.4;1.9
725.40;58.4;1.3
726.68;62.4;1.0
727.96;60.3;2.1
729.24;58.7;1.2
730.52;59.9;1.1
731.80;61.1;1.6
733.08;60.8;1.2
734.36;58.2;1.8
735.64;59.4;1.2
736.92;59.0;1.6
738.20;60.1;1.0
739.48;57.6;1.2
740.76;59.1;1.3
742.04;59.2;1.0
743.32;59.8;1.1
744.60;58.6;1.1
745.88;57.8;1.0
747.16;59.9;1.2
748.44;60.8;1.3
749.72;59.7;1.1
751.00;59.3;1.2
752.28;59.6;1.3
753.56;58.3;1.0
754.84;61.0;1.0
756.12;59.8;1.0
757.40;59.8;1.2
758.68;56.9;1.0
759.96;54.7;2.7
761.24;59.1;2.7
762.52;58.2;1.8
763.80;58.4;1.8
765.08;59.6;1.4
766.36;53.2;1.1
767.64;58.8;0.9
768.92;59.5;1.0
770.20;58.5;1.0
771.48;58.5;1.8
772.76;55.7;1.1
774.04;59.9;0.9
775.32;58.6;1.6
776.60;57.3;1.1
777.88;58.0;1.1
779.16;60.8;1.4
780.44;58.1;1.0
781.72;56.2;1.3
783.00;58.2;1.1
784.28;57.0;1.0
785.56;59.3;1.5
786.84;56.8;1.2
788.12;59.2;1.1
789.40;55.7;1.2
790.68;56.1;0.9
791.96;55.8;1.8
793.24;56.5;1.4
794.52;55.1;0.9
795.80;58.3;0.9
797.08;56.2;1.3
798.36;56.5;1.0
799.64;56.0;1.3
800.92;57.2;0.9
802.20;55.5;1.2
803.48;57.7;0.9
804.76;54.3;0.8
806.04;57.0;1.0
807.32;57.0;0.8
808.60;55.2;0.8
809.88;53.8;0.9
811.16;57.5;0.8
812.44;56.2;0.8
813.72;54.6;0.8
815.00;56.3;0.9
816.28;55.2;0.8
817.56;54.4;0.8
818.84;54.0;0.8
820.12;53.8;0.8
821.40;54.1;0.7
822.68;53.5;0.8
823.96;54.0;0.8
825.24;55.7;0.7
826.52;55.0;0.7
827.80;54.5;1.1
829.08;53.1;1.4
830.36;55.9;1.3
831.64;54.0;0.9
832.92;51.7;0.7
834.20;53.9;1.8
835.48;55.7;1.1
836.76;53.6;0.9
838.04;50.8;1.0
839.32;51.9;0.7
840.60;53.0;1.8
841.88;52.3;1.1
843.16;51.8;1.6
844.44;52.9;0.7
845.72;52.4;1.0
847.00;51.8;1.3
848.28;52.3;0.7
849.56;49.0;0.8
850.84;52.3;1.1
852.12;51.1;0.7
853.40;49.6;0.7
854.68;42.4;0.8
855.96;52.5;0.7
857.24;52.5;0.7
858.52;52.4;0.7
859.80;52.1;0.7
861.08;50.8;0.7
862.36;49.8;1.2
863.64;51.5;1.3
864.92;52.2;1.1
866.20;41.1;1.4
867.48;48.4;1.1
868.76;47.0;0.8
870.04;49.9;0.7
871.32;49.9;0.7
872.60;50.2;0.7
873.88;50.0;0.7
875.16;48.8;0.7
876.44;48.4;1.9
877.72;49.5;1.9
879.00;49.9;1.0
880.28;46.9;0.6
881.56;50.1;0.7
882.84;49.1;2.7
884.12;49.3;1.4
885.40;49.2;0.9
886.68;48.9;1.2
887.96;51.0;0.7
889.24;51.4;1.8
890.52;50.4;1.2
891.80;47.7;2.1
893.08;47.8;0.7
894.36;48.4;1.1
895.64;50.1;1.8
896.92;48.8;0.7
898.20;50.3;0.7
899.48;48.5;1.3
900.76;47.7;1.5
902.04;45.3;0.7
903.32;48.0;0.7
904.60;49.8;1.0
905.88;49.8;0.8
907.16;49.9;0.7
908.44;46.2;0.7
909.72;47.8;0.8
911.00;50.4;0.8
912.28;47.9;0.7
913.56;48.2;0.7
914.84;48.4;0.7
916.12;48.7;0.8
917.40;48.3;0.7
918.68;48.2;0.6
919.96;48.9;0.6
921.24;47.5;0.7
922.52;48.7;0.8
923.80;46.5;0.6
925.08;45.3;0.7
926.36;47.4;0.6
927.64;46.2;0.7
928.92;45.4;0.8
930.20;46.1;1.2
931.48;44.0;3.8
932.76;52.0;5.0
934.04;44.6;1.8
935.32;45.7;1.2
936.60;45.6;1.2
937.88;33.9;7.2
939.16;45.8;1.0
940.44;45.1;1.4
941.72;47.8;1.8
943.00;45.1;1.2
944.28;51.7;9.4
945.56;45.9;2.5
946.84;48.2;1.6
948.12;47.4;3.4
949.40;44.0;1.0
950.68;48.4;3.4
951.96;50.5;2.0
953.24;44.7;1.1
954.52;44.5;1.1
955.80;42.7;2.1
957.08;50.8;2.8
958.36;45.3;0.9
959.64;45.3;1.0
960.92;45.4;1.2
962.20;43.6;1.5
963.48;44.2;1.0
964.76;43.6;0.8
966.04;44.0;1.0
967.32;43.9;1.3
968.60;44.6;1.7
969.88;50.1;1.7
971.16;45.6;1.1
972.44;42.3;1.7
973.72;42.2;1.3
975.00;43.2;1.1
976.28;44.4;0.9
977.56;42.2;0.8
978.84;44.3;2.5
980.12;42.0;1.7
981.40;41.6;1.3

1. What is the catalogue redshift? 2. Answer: 0.000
